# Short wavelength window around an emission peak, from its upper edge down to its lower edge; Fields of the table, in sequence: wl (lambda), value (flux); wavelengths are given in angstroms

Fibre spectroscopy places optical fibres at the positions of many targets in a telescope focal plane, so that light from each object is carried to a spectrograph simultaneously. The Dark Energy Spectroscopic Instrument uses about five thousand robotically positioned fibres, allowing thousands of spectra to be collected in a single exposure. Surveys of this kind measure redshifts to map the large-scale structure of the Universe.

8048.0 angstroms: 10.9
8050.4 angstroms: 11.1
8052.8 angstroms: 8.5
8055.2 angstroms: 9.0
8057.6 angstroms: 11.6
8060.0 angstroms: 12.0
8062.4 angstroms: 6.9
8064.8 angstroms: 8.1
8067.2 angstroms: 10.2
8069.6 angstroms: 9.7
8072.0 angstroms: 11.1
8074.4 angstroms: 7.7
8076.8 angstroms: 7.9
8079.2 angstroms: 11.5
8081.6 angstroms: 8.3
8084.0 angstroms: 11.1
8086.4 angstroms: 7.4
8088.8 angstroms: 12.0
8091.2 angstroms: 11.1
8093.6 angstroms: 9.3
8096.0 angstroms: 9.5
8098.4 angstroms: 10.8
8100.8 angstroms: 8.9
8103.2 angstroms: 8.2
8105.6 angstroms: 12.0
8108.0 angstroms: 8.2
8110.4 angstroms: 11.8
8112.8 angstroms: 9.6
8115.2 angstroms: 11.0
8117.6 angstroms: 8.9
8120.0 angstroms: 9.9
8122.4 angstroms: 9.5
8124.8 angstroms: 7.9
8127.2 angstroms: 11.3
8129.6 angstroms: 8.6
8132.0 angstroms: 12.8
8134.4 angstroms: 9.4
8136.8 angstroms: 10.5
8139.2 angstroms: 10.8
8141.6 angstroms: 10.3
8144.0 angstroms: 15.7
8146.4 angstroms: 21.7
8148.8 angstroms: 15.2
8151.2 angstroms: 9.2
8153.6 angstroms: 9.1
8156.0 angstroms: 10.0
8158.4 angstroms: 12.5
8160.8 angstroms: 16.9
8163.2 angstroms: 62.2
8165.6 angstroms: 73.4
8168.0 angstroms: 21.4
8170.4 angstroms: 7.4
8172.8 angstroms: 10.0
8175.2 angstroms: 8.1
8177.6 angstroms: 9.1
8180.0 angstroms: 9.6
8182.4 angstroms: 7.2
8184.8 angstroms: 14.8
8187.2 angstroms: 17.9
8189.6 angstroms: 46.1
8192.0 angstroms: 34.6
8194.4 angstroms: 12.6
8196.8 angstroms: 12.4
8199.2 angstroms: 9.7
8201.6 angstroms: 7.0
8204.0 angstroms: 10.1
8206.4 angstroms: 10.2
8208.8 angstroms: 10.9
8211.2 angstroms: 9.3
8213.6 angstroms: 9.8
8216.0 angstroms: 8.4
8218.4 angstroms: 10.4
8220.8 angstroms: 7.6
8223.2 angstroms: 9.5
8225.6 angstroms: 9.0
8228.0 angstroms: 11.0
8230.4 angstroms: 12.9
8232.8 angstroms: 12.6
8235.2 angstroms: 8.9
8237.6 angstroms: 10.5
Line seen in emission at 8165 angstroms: H-alpha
